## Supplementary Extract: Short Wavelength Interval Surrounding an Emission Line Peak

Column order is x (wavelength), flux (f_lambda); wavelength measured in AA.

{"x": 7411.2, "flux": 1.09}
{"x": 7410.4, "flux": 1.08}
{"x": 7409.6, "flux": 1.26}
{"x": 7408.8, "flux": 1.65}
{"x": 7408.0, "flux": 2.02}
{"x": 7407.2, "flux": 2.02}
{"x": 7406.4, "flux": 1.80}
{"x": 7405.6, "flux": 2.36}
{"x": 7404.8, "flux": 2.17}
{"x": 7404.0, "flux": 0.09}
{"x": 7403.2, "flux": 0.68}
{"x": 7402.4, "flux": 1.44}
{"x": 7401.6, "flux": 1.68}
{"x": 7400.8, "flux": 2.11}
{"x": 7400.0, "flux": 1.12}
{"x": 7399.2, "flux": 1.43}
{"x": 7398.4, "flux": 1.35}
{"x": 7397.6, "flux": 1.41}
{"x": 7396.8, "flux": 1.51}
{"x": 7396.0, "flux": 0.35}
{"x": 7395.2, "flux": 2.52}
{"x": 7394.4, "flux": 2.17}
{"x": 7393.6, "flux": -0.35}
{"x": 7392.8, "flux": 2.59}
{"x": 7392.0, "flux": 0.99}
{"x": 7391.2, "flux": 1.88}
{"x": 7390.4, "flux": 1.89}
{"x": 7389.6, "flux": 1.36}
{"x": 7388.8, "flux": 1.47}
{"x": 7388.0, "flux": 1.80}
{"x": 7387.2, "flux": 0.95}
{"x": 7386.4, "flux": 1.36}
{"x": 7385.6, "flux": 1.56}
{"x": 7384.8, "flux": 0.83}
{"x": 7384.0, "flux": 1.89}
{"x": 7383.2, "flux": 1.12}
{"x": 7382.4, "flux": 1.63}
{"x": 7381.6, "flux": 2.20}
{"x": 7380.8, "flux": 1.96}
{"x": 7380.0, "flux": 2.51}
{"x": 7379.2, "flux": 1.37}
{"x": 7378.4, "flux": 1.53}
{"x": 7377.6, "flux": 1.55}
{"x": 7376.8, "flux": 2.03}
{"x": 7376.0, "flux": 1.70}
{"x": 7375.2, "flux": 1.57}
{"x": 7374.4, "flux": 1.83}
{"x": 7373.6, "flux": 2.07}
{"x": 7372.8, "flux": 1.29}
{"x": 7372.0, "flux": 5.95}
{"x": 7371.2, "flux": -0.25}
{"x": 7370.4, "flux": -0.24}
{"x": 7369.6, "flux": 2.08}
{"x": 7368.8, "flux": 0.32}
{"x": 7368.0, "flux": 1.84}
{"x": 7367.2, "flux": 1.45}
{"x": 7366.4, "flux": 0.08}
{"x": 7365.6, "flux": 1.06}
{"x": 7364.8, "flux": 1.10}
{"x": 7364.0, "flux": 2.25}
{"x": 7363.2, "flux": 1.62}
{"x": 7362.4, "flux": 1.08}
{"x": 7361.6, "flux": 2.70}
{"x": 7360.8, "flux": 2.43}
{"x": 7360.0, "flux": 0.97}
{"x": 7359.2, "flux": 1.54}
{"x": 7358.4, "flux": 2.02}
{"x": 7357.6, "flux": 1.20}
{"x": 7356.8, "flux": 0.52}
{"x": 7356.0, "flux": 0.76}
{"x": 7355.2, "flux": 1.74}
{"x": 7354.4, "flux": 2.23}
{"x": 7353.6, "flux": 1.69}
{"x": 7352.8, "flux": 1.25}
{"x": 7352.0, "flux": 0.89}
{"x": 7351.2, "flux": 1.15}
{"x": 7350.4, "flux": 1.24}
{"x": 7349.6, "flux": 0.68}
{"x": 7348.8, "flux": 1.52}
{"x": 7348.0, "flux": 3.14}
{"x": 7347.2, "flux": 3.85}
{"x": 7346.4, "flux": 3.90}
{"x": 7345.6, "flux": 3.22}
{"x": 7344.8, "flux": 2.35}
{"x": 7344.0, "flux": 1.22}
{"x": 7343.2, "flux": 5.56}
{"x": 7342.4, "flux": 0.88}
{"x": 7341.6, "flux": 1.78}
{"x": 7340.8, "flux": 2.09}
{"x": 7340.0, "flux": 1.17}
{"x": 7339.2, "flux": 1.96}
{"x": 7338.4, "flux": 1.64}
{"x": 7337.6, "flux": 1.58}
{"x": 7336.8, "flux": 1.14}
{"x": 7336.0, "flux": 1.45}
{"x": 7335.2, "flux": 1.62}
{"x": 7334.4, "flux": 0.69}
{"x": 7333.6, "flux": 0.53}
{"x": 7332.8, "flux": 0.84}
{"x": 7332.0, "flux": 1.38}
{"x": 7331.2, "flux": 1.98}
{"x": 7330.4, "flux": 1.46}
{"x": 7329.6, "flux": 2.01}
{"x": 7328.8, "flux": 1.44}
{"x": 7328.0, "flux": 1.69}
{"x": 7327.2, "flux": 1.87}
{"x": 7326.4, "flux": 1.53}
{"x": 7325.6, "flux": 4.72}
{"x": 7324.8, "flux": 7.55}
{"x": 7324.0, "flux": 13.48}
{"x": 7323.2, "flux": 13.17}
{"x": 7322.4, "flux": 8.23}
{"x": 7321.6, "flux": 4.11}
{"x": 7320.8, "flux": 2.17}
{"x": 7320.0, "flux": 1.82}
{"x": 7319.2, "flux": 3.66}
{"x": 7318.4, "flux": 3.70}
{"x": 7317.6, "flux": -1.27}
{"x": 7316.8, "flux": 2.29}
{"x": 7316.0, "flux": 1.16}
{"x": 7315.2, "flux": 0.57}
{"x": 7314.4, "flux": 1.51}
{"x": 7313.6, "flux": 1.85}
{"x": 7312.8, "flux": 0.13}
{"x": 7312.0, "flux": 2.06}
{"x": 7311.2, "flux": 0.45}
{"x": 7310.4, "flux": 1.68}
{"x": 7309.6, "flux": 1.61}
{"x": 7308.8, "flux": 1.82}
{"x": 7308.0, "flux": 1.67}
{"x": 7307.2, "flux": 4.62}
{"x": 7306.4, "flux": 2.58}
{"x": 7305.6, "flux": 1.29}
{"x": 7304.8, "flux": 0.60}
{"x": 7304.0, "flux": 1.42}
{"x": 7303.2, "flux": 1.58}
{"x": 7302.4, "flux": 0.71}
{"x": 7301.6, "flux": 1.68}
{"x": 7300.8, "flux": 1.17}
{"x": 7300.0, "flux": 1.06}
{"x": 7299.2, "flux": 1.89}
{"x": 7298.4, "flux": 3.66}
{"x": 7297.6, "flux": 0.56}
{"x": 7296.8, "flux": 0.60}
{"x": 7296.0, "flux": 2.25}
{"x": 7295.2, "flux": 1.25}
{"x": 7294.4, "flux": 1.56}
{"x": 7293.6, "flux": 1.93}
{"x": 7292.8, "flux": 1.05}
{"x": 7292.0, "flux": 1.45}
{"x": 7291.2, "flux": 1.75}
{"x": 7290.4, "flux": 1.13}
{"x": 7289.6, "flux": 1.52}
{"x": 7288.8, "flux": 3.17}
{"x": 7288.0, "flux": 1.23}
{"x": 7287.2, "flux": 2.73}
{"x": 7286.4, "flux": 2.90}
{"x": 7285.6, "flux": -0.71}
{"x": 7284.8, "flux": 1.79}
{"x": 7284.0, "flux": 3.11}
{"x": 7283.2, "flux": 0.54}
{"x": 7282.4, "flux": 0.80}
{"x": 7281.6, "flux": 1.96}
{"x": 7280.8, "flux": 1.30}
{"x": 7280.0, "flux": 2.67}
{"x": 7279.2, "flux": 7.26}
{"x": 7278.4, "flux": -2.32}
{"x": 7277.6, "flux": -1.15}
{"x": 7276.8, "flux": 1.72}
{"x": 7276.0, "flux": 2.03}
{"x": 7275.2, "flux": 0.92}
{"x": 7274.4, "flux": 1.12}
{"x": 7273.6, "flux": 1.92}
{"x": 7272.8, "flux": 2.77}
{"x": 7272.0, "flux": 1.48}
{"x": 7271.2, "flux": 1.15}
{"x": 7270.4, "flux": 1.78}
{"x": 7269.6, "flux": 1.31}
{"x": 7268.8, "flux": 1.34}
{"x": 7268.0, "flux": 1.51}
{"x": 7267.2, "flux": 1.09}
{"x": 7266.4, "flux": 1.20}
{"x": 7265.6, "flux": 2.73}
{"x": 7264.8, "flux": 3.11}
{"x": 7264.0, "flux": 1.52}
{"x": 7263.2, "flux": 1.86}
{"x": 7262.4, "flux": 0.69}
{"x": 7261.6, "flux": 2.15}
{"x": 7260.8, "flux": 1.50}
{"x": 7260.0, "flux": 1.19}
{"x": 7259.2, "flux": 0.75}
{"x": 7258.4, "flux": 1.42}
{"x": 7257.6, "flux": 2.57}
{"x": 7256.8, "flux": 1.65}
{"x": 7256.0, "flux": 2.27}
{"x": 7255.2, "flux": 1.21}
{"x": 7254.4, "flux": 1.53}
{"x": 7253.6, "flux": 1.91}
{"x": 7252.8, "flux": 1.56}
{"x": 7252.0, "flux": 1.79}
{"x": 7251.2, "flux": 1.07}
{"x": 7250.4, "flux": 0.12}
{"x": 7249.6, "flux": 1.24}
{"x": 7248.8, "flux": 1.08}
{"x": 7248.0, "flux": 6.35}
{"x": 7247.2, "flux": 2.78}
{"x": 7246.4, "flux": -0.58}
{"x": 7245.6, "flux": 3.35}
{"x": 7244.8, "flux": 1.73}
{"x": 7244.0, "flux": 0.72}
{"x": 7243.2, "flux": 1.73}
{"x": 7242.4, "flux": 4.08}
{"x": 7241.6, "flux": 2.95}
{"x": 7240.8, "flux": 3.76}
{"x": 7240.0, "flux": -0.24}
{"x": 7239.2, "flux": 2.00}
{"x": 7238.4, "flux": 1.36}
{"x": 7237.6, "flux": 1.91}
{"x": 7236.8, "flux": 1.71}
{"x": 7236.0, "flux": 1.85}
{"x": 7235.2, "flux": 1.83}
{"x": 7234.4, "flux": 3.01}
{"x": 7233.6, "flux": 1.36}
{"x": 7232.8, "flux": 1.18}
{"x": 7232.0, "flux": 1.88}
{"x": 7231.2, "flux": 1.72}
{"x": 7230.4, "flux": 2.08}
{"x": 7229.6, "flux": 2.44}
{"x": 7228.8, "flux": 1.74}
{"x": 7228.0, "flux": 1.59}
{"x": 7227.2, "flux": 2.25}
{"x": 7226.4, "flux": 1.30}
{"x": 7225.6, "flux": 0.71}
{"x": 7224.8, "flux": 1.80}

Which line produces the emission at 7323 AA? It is H-alpha 6563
